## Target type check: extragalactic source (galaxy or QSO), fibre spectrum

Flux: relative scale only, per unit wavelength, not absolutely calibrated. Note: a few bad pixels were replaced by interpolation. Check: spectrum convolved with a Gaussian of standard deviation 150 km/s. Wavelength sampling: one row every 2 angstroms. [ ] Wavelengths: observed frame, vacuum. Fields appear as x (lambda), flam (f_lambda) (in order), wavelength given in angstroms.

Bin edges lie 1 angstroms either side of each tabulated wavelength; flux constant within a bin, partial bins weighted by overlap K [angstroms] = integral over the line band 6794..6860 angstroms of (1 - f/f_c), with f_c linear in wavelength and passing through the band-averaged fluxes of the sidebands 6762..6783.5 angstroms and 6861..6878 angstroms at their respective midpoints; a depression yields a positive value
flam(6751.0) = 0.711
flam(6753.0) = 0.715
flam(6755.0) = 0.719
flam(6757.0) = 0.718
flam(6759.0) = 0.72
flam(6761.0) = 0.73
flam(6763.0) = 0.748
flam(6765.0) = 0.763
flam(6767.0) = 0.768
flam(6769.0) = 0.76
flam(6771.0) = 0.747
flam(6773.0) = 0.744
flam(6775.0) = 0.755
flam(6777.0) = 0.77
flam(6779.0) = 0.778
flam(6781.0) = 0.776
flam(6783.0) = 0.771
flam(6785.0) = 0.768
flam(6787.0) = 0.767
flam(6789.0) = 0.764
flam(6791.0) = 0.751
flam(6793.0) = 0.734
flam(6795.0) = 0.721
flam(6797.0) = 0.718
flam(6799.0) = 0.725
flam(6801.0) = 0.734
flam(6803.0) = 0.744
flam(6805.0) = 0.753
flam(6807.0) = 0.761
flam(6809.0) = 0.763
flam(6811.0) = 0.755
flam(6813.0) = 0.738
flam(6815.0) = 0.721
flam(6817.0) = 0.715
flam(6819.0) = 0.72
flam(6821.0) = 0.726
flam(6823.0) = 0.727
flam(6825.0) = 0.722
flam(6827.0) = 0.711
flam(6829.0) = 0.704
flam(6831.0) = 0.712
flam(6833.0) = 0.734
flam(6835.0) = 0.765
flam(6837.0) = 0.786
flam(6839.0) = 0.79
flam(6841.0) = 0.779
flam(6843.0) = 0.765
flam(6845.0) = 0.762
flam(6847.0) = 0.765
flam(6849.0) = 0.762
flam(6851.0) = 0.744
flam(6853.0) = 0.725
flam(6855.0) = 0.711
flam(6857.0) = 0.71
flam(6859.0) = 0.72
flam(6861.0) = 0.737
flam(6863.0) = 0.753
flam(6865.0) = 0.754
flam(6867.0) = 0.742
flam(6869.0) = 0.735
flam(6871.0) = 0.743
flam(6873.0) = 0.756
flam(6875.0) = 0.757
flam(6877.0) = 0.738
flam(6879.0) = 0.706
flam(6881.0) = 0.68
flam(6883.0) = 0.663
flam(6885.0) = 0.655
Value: 1.2 angstroms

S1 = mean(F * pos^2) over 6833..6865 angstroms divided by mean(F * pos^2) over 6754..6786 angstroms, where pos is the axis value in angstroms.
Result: 1.0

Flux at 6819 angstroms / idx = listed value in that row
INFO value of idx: 0.72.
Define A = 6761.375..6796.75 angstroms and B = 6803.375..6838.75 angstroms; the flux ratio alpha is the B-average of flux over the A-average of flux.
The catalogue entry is 1.0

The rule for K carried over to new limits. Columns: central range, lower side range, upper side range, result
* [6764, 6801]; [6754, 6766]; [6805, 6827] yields -1.02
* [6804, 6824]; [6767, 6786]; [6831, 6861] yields 0.48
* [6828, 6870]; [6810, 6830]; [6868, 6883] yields -1.18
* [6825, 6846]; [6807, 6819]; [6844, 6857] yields -0.24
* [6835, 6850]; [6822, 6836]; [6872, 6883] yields -1.00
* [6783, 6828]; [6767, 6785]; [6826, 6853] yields 1.12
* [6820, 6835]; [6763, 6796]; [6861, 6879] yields 0.57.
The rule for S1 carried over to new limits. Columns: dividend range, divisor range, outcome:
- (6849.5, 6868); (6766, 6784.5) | 0.98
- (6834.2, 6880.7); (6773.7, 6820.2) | 1.02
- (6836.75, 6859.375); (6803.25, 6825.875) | 1.03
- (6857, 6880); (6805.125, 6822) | 1.02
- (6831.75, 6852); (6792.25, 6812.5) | 1.04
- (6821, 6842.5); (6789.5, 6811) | 1.01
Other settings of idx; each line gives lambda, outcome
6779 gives 0.778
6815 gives 0.721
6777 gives 0.77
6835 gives 0.765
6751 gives 0.711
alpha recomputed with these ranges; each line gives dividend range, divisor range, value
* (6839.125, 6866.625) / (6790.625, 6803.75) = 1.02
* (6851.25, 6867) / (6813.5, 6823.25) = 1.01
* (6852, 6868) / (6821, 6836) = 1.01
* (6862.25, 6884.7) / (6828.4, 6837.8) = 0.98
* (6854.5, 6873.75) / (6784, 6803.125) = 0.99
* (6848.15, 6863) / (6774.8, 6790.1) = 0.95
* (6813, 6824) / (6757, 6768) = 0.97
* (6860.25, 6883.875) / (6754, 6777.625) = 0.98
